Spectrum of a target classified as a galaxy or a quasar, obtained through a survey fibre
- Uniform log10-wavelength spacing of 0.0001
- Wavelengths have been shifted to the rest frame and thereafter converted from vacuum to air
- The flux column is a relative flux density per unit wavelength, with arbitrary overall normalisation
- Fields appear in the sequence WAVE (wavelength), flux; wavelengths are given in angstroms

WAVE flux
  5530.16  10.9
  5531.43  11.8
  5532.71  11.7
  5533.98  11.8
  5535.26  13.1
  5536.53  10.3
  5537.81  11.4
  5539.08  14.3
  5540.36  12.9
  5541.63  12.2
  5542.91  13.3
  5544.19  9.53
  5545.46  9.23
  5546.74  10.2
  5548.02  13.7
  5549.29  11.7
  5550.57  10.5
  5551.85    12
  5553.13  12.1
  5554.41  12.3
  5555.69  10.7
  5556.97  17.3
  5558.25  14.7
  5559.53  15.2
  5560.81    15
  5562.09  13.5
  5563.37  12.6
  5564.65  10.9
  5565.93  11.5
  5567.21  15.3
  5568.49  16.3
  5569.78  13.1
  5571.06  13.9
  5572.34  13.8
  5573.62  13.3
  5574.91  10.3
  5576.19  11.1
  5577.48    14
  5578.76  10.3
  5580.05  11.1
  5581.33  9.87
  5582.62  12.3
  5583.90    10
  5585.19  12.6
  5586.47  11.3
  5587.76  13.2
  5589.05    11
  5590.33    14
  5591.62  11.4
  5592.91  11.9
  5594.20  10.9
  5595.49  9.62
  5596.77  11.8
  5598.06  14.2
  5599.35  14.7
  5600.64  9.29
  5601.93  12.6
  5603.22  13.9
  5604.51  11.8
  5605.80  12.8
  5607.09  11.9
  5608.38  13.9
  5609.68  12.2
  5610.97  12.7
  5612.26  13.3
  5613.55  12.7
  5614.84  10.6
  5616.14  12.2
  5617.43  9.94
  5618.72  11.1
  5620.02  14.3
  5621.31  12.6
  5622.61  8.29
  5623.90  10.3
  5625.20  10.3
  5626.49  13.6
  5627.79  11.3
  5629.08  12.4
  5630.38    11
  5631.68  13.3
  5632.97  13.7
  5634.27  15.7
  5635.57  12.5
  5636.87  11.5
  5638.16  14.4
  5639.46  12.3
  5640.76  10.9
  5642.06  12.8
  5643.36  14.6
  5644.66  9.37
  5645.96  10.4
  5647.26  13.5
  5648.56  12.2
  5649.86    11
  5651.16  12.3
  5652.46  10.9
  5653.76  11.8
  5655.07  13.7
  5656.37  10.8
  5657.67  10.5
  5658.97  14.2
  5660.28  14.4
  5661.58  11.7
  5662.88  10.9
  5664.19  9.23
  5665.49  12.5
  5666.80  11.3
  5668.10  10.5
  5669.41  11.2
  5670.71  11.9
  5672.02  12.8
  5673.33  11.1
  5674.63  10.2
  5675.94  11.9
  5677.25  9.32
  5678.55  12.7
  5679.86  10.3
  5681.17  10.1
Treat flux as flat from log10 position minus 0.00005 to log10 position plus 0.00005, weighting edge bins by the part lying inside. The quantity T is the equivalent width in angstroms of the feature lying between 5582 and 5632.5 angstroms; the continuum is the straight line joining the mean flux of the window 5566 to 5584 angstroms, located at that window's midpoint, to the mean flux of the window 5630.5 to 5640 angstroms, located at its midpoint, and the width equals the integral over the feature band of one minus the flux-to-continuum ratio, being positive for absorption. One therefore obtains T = 3.6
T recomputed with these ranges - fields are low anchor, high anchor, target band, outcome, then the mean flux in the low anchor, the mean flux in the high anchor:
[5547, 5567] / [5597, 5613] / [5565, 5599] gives 1.6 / 12.9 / 12.7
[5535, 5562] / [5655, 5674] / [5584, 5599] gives 0.3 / 12.5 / 11.7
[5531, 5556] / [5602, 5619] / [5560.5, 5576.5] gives -1.6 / 11.7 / 12.3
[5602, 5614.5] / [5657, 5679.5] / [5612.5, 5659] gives 0.6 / 12.7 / 11.5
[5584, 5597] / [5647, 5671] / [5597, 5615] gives -1.4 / 11.7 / 11.8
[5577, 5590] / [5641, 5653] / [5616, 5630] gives 0.4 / 11.6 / 11.9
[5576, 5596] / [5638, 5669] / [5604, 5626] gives -0.3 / 11.6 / 11.9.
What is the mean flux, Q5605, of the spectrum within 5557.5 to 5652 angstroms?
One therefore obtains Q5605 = 12.3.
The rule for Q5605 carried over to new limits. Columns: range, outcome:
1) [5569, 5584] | 12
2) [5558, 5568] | 13.6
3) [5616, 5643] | 12.1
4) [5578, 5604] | 11.8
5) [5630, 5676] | 12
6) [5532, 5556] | 11.7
